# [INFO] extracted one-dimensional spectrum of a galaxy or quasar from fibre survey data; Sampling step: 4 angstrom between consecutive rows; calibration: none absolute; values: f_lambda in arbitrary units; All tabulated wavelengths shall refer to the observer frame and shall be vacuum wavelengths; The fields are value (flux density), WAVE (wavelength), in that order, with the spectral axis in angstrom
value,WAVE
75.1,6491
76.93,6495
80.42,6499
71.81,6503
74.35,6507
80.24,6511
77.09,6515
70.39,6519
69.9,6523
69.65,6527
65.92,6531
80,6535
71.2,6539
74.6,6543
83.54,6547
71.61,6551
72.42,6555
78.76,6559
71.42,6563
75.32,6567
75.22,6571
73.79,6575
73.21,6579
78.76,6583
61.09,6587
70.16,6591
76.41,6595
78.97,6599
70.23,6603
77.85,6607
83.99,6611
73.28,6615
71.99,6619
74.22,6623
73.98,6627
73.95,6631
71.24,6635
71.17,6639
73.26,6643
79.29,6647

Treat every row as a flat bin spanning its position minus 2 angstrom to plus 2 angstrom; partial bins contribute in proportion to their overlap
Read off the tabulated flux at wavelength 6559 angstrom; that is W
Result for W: 78.76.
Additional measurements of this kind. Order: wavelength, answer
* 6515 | 77.09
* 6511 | 80.24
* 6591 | 70.16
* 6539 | 71.2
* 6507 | 74.35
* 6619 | 71.99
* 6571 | 75.22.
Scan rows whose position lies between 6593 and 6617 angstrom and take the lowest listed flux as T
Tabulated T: 70.23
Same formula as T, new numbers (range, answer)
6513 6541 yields 65.92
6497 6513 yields 71.81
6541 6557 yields 71.61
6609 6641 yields 71.17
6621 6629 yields 73.98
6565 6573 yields 75.22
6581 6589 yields 61.09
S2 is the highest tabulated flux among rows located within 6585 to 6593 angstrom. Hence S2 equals 70.16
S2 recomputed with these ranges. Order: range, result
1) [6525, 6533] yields 69.65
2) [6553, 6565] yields 78.76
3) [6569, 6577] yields 75.22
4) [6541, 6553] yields 83.54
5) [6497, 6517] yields 80.42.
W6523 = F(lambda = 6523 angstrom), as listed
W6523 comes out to 69.9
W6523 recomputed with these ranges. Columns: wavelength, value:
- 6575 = 73.79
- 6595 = 76.41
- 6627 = 73.98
